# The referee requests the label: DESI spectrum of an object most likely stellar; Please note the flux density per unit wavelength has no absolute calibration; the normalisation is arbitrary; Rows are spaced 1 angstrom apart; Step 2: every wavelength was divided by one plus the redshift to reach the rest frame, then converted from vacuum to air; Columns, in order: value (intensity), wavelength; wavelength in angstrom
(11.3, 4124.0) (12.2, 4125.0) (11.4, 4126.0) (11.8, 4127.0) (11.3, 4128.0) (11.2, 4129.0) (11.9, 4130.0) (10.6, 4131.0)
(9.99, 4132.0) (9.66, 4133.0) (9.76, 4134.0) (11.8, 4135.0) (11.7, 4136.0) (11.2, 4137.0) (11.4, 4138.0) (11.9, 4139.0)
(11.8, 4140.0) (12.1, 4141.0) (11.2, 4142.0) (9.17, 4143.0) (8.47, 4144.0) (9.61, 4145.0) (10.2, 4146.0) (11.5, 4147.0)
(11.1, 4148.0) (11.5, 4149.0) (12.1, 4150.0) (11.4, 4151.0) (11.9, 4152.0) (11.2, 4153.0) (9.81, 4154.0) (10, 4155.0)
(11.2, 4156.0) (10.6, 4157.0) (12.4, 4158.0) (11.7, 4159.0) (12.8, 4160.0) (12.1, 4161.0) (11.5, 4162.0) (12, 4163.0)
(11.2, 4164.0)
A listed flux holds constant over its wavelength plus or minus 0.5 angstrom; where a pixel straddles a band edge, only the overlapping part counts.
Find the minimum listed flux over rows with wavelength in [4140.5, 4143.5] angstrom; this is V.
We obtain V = 9.17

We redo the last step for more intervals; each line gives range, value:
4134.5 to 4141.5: 11.2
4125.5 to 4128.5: 11.3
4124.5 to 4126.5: 11.4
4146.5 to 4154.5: 9.81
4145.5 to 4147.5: 10.2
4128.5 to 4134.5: 9.66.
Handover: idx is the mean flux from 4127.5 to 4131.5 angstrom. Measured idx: 11.2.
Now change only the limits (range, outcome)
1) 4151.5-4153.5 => 11.6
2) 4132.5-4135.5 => 10.4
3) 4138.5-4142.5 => 11.7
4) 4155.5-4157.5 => 10.9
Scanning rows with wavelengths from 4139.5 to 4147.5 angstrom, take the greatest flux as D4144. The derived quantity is 12.1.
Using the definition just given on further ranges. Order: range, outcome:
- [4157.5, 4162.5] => 12.8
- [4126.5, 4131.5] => 11.9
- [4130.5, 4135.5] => 11.8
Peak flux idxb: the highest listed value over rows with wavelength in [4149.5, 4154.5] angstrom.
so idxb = 12.1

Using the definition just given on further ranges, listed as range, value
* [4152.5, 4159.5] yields 12.4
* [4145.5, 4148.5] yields 11.5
